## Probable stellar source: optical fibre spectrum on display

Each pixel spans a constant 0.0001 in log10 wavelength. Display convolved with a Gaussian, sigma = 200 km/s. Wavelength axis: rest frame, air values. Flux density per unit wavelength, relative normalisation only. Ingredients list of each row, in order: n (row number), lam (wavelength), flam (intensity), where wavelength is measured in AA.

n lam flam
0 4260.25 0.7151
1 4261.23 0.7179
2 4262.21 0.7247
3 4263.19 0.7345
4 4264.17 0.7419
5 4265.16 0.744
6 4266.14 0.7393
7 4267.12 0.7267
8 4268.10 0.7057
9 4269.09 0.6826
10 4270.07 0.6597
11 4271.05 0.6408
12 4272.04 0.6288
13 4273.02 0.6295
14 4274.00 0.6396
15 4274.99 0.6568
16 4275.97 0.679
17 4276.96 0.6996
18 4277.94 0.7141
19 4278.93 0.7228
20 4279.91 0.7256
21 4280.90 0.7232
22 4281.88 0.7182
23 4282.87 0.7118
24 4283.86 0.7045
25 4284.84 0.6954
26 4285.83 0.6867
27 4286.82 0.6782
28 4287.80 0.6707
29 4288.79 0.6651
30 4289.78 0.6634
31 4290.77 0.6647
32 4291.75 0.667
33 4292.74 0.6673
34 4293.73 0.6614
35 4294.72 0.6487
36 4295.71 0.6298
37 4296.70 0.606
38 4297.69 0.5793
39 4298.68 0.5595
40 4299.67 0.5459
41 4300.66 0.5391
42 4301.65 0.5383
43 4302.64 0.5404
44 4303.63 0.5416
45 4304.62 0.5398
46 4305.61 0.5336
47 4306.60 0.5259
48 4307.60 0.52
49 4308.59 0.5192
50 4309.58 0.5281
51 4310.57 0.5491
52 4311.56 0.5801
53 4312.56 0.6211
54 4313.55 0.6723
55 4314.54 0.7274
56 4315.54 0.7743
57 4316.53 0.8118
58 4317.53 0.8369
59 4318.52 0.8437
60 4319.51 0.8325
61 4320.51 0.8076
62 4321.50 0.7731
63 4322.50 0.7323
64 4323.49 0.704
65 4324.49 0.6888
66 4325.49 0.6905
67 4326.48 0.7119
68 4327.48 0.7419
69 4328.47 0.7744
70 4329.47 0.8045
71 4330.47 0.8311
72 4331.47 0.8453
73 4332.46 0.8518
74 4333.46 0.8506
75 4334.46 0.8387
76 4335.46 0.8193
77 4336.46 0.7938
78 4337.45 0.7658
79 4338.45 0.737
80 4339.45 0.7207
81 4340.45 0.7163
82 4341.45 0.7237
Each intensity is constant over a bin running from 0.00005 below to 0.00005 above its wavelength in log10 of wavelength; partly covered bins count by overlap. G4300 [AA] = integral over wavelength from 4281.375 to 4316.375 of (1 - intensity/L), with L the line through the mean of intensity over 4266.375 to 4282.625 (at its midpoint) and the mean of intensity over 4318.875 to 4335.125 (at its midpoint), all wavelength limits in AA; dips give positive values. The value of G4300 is 5.2 AA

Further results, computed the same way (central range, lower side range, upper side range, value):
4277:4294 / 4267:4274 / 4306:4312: -2.1 AA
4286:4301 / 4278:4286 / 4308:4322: 1.6 AA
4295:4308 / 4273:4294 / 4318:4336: 3.1 AA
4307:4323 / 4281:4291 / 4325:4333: 1.2 AA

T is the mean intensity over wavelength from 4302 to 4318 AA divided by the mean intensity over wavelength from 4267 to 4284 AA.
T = 0.89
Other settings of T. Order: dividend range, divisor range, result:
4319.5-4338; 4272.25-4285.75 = 1.13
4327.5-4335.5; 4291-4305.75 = 1.40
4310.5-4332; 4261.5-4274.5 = 1.08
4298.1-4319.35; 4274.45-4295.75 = 0.90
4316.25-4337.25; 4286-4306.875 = 1.30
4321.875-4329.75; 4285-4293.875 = 1.09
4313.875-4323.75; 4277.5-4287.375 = 1.11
